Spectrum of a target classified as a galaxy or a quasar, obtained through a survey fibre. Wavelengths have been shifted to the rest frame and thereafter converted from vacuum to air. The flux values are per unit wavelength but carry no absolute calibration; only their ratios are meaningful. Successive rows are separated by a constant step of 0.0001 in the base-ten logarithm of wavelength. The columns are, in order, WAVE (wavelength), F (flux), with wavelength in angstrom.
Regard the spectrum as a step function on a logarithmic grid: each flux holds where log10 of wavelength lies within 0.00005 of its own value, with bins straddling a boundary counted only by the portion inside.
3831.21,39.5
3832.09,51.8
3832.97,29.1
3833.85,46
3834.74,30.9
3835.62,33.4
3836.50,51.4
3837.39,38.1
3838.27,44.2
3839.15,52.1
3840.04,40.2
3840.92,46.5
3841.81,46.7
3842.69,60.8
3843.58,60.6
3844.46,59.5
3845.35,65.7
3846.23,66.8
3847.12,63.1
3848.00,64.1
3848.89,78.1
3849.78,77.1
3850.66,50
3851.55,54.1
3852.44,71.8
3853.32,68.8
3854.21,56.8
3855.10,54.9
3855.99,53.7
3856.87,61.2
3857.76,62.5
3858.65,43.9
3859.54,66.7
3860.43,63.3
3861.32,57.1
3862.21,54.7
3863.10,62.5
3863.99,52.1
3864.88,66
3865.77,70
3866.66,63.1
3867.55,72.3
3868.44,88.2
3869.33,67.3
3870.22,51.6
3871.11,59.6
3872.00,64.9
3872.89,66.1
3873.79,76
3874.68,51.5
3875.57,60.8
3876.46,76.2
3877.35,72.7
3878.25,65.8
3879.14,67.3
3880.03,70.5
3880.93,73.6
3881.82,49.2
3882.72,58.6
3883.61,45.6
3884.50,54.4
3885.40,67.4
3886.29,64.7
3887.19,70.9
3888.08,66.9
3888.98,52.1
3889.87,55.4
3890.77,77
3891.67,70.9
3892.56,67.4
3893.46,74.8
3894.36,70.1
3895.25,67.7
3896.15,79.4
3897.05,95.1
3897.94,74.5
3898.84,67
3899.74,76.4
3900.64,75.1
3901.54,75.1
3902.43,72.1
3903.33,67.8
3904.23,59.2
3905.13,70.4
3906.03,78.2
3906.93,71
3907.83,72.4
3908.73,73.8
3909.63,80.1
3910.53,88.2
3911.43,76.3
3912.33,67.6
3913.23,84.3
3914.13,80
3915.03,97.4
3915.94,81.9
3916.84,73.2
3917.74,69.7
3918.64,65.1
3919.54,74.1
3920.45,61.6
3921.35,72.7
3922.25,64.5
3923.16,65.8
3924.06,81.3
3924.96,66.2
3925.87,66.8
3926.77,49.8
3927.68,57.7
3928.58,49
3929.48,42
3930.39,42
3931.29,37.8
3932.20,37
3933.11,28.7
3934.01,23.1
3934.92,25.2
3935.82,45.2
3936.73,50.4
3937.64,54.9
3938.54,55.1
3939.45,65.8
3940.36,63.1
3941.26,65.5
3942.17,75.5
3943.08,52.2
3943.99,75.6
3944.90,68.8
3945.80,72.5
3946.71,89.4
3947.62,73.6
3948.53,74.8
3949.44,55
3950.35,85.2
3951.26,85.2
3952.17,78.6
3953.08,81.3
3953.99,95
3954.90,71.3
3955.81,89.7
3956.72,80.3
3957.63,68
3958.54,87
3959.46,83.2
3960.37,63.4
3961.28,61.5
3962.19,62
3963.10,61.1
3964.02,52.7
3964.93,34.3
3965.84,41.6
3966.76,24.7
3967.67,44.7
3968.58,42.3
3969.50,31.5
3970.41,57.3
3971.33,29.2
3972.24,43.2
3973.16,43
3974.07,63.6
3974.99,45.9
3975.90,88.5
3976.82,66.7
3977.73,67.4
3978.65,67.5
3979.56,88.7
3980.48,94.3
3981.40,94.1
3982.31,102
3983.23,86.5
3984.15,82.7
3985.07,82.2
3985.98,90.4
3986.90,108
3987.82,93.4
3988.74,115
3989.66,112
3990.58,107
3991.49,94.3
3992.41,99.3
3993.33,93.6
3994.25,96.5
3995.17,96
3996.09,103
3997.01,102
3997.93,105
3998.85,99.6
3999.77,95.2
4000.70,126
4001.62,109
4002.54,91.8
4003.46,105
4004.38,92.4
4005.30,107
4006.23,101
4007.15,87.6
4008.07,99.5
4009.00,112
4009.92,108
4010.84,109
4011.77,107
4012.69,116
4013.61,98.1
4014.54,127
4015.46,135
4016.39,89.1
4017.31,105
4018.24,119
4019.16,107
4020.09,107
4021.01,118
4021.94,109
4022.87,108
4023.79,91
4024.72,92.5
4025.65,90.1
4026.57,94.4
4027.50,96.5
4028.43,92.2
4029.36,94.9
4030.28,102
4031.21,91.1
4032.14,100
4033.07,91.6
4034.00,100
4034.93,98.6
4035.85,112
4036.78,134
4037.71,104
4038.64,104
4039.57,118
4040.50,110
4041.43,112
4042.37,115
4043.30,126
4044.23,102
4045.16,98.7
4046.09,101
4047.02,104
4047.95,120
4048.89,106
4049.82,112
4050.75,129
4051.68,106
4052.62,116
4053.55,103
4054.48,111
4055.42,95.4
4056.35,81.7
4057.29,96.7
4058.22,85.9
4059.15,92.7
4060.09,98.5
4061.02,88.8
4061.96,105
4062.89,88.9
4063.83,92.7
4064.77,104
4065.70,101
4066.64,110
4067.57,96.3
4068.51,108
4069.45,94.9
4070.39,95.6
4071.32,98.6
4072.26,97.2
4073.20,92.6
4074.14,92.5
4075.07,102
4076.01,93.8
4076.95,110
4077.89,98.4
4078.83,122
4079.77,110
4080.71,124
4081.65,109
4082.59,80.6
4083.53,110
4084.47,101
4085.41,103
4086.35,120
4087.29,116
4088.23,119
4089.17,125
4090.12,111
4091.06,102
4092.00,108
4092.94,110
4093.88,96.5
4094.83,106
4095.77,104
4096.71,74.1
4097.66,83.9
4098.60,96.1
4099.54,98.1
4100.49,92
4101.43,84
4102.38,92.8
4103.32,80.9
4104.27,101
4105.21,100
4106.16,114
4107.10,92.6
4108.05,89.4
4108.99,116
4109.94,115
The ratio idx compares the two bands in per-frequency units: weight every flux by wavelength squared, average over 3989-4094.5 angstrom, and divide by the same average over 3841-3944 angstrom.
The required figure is 1.8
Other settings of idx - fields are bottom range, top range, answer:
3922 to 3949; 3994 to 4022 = 1.92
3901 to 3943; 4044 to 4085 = 1.73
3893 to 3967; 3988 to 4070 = 1.63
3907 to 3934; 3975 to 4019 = 1.58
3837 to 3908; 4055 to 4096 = 1.77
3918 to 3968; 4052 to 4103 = 1.74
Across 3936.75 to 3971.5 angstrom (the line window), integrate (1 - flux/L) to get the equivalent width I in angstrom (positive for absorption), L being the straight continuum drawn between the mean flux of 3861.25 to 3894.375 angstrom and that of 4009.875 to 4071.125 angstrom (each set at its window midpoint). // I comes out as 7.6 angstrom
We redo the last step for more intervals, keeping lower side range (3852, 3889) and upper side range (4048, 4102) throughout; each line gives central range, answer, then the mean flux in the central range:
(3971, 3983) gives 2.0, 69.6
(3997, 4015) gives -3.3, 105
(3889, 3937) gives 3.3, 65.9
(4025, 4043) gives -1.7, 103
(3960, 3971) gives 4.5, 47.7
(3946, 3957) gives -0.2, 79.8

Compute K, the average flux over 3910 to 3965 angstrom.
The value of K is 65.9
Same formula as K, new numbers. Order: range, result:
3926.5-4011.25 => 74.5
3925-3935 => 43.3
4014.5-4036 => 102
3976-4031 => 99.7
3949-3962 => 77.2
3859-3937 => 65.1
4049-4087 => 102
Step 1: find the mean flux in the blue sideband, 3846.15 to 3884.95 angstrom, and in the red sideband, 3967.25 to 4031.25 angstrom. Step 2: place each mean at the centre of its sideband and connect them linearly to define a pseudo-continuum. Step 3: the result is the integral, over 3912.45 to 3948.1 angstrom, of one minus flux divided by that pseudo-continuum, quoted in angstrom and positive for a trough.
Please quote 7.11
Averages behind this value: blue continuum 63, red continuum 92.5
